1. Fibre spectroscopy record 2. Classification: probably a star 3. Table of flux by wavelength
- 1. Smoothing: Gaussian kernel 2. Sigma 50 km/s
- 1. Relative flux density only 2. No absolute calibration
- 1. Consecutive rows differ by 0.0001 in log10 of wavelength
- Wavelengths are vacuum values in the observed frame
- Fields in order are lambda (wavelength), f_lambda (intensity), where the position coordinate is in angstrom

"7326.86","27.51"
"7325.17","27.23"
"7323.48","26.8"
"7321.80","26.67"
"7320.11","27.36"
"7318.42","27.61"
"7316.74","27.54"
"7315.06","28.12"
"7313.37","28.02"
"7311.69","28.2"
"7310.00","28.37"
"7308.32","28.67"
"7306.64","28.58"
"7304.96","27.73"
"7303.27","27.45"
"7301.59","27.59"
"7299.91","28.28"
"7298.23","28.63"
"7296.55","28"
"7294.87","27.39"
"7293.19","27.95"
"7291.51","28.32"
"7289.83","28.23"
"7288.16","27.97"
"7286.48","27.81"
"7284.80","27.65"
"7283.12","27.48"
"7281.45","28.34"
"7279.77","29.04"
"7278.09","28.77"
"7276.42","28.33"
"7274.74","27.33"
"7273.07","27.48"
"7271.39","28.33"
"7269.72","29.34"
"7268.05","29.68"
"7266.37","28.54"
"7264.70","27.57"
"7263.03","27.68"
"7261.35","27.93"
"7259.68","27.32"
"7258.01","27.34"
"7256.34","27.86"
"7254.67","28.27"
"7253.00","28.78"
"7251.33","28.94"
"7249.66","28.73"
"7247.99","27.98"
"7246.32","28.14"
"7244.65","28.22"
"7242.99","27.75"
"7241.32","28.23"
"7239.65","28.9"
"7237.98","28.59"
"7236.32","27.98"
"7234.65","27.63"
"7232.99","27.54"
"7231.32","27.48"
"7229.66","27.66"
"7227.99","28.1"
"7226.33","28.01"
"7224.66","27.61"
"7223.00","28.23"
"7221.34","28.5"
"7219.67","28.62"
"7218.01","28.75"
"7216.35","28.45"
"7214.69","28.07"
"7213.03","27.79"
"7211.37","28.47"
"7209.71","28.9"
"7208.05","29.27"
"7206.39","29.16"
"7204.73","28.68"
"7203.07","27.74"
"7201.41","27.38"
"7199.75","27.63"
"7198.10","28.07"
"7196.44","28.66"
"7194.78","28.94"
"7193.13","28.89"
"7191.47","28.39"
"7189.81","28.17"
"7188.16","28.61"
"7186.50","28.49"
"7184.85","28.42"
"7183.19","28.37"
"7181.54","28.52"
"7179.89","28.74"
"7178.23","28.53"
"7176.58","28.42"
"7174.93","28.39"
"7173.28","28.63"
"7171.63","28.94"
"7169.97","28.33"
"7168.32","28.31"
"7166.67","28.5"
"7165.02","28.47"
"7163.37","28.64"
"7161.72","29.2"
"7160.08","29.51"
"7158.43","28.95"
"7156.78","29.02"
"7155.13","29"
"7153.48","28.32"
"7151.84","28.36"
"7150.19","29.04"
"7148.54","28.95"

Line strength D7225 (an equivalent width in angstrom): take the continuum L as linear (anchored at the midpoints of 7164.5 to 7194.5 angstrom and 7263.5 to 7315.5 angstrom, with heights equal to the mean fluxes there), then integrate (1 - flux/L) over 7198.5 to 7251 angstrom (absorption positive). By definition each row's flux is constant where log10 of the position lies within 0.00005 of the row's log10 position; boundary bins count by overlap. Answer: 0.3 angstrom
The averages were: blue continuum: 28.5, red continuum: 28.2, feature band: 28.2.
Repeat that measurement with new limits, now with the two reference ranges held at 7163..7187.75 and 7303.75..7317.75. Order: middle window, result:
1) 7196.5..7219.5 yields 0.0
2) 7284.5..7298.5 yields 0.1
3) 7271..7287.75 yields 0.1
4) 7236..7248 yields 0.0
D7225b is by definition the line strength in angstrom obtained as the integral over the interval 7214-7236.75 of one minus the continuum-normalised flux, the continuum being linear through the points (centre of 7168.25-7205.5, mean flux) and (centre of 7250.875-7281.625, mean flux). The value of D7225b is 0.2 angstrom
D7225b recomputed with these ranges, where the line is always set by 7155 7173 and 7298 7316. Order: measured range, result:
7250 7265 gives 0.2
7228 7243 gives 0.2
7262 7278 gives 0.0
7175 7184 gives 0.1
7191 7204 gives 0.2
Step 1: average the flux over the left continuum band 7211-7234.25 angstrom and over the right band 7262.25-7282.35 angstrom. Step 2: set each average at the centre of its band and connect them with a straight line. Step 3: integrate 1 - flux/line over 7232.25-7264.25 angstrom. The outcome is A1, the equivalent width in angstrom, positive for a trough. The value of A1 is 0.2 angstrom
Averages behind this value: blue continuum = 28.1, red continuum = 28.4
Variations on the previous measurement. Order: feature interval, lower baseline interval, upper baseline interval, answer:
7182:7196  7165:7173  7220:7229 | -0.1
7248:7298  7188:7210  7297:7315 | 0.1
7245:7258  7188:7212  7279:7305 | -0.1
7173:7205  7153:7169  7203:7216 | 0.3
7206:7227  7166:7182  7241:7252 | 0.0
